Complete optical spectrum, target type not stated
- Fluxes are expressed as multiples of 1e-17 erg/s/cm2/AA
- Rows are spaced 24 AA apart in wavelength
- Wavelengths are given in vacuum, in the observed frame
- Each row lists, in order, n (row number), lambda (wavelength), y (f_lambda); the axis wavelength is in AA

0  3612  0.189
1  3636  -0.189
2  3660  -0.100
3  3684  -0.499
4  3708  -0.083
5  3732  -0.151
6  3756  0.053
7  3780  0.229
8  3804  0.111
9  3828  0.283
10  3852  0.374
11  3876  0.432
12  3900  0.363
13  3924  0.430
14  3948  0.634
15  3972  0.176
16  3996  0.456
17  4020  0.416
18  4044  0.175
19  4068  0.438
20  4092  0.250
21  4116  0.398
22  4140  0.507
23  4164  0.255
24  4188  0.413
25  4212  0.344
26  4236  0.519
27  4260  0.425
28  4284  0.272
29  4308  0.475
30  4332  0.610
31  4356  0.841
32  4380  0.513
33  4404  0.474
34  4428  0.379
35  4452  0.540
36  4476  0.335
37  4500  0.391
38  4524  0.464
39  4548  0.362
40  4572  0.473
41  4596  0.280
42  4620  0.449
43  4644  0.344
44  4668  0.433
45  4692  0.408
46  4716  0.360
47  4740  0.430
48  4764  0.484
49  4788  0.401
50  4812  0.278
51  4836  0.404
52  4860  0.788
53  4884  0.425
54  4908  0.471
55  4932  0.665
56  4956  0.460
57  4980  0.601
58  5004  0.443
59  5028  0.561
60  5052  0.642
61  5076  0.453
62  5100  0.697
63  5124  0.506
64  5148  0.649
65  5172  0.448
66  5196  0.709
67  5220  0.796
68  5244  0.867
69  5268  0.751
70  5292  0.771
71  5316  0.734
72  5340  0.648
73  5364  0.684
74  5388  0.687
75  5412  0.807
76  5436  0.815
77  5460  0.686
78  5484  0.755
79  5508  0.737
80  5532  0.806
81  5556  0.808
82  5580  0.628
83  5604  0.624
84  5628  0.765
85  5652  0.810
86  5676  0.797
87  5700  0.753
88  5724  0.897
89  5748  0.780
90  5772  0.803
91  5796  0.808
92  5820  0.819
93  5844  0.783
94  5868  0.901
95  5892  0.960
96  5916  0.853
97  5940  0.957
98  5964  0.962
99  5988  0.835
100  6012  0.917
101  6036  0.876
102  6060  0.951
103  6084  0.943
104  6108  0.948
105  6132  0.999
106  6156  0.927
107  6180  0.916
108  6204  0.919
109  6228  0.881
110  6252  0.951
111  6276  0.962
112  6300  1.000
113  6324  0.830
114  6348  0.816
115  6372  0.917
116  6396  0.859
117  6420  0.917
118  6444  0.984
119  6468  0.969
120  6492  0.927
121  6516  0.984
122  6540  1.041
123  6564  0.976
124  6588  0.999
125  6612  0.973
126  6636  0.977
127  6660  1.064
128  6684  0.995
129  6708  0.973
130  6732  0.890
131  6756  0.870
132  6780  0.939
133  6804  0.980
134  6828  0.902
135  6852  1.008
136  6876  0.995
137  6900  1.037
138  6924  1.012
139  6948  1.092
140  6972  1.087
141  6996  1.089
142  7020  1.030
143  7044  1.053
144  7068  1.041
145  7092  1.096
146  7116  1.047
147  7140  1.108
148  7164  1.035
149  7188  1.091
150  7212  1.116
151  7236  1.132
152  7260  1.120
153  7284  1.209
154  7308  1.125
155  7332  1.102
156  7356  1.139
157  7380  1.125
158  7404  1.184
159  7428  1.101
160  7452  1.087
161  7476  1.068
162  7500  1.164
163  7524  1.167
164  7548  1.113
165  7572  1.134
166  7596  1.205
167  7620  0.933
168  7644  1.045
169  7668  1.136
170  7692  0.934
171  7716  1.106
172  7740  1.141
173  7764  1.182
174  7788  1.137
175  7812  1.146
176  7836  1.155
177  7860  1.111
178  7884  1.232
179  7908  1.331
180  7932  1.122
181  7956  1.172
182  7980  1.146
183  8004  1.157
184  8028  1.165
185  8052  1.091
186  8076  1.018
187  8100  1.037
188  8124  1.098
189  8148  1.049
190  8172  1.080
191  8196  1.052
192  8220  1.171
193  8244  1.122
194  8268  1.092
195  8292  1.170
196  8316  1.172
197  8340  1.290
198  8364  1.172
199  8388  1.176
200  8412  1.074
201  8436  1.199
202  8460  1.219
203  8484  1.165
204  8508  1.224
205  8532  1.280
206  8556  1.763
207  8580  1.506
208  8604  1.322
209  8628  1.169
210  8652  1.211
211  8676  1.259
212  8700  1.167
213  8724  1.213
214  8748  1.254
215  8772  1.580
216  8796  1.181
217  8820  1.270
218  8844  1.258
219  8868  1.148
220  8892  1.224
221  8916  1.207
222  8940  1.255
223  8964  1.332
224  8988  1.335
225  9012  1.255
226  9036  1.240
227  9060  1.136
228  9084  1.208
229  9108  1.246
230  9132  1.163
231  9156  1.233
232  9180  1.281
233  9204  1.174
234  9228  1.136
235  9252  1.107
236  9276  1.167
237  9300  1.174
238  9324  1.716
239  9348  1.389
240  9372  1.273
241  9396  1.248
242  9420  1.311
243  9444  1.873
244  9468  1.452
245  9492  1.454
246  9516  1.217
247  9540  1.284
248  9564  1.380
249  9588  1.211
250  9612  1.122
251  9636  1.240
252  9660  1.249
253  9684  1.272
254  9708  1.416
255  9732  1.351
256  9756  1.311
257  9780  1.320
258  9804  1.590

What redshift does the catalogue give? 0.304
